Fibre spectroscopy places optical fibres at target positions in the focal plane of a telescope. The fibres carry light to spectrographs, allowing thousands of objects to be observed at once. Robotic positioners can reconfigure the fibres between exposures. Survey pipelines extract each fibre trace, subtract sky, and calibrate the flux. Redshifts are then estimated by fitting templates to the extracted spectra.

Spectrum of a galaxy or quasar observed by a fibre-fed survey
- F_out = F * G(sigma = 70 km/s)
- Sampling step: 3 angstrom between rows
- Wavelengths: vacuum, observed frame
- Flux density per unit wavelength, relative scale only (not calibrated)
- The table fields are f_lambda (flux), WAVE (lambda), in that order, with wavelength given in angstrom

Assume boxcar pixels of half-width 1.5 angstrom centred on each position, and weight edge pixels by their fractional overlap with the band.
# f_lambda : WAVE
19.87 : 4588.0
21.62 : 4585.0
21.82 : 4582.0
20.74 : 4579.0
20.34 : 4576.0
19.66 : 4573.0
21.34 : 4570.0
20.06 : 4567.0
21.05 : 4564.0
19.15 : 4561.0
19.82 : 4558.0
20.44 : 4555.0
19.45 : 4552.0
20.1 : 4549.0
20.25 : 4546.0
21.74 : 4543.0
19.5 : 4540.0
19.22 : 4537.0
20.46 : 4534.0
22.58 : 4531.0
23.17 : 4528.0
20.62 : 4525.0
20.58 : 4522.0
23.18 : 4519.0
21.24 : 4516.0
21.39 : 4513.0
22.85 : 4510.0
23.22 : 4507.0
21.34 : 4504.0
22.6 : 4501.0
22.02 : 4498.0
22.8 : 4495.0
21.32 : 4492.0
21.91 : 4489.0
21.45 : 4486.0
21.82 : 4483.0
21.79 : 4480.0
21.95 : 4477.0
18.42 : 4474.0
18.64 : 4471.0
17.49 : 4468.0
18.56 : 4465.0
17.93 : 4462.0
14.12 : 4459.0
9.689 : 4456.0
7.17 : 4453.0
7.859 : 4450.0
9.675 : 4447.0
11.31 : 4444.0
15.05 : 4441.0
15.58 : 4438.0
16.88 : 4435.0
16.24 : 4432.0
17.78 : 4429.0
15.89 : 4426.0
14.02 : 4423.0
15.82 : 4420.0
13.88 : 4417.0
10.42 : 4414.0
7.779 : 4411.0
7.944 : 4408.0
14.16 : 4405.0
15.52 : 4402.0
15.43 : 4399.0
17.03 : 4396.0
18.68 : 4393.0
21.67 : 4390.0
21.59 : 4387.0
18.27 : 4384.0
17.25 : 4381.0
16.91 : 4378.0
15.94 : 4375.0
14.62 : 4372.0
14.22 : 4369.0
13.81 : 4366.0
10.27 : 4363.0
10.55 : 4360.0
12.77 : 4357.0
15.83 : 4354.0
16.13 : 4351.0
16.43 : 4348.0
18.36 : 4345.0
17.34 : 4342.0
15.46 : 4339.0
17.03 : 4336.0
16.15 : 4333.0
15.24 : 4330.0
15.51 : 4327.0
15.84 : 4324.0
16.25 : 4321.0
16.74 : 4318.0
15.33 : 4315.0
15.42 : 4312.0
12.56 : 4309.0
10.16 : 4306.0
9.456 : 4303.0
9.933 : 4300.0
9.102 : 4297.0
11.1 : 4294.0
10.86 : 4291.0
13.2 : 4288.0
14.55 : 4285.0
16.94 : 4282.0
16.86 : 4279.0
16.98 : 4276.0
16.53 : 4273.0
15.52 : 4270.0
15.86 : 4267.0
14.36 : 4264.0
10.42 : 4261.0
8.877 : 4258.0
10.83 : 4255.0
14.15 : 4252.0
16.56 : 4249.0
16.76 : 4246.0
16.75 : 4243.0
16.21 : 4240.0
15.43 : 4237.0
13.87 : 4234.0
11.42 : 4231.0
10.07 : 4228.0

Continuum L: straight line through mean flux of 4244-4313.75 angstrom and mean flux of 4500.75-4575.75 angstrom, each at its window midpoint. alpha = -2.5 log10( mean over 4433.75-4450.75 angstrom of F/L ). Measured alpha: 0.37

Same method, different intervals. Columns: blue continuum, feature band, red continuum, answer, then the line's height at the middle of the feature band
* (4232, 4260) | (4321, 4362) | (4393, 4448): -0.101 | 14.2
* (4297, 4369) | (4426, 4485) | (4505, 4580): 0.159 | 18.2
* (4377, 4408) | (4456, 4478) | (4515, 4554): 0.099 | 19.1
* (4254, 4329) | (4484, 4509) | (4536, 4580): -0.183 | 18.7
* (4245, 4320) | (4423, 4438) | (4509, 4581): 0.084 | 17.6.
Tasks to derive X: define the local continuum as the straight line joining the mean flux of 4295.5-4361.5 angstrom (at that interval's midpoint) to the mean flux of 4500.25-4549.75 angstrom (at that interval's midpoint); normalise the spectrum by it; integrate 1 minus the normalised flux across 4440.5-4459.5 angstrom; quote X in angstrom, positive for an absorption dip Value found 8.57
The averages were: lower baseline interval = 14.4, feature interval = 10.3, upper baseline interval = 21.4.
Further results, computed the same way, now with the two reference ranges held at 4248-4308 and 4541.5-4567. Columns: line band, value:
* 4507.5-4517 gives -1.4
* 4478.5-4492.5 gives -2.4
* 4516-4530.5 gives -1.8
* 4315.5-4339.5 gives -2.8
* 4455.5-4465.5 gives 1.4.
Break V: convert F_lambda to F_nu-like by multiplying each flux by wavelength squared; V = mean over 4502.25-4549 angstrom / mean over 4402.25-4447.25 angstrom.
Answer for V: 1.6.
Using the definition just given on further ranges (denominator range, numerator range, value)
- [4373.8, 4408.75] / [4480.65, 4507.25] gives 1.36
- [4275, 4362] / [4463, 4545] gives 1.60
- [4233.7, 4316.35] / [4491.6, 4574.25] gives 1.73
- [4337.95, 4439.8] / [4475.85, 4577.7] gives 1.47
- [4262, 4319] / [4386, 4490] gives 1.23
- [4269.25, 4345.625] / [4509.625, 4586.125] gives 1.60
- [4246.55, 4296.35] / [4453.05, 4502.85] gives 1.51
